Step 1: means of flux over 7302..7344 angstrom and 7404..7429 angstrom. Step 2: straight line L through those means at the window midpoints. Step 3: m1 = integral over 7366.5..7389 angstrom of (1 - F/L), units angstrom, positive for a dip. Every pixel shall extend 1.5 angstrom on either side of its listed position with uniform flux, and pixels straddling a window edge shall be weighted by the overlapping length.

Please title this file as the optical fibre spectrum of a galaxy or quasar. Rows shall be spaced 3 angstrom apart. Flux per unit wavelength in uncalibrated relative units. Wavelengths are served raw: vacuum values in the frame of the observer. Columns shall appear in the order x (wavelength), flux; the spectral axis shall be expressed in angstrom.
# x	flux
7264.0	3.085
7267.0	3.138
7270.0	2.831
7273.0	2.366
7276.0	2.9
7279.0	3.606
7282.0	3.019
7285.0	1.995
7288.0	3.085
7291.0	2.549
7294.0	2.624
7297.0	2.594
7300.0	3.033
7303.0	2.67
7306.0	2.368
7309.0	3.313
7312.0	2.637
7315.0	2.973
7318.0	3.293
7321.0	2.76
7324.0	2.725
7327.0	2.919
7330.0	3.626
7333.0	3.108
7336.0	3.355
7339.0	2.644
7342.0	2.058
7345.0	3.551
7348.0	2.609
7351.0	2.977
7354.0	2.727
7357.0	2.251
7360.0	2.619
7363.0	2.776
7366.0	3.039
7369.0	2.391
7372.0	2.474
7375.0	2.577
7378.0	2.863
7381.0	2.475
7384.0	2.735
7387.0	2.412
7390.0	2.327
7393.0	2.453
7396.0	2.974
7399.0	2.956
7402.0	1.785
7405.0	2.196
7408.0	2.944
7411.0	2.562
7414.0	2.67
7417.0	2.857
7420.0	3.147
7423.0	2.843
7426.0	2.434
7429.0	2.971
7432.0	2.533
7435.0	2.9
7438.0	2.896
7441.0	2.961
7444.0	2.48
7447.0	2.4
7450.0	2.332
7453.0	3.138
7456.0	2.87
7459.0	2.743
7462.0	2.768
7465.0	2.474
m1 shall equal 1.8 angstrom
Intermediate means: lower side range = 2.9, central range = 2.58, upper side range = 2.73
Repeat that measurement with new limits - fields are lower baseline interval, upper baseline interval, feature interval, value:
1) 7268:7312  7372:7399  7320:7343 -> -1.8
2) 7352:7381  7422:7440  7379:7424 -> 1.4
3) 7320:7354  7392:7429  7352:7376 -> 1.9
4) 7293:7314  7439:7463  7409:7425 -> -0.5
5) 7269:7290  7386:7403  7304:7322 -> -1.0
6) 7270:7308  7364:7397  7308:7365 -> -4.5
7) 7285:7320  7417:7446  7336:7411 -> 4.4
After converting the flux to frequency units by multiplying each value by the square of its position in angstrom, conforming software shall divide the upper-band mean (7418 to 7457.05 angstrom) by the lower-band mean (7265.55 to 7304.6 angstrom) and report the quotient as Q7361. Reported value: 1.03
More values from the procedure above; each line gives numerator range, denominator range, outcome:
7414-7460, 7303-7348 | 0.97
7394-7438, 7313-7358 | 0.95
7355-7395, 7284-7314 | 0.97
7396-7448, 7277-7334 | 0.96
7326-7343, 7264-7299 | 1.08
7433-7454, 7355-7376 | 1.07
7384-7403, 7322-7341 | 0.85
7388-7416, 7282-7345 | 0.92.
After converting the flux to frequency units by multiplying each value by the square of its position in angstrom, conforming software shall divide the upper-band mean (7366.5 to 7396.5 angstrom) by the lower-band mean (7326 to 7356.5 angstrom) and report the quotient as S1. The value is 0.89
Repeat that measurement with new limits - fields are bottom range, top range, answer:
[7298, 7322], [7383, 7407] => 0.88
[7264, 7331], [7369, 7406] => 0.90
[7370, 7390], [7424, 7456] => 1.08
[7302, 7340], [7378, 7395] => 0.87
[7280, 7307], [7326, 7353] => 1.12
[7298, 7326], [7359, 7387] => 0.94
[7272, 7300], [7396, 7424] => 1.00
